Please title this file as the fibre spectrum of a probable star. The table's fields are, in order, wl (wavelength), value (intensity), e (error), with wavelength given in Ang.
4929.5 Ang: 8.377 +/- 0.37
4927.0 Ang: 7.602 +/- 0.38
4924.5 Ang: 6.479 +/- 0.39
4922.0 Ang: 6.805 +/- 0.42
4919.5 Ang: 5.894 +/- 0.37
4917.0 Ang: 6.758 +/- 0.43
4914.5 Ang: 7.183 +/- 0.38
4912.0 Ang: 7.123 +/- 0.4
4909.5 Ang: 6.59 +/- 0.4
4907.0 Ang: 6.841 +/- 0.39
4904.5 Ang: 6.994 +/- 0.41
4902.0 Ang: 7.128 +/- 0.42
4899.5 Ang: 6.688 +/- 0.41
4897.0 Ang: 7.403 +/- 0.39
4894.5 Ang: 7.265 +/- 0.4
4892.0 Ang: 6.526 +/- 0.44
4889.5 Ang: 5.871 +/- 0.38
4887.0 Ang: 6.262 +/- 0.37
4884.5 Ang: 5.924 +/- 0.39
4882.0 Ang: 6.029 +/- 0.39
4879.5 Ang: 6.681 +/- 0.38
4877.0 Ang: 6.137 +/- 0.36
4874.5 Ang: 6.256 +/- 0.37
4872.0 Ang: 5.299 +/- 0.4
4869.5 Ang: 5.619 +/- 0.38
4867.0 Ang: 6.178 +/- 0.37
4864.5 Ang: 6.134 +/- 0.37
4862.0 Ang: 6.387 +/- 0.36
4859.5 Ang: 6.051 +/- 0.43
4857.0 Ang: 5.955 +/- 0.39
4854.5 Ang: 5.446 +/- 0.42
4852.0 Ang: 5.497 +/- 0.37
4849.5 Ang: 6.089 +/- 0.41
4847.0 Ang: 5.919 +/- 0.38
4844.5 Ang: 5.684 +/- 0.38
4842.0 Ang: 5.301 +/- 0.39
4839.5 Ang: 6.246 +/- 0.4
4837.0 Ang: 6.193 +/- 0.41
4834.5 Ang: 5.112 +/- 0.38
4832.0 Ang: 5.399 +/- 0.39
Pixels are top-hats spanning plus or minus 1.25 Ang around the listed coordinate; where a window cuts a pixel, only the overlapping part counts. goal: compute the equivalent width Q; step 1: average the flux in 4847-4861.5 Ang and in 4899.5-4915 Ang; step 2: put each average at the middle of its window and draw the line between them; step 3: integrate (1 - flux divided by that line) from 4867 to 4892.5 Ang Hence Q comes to 1.3 Ang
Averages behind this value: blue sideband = 5.85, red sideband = 6.94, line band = 6.05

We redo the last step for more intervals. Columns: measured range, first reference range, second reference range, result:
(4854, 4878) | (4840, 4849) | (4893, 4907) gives 1.1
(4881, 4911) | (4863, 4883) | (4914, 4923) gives -1.4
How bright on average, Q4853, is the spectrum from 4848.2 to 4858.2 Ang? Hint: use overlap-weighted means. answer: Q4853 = 5.75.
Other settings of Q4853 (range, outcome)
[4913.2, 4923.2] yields 6.66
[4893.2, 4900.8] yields 7.11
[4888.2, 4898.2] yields 6.76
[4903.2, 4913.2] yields 6.89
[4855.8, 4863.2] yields 6.13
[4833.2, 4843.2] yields 5.71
